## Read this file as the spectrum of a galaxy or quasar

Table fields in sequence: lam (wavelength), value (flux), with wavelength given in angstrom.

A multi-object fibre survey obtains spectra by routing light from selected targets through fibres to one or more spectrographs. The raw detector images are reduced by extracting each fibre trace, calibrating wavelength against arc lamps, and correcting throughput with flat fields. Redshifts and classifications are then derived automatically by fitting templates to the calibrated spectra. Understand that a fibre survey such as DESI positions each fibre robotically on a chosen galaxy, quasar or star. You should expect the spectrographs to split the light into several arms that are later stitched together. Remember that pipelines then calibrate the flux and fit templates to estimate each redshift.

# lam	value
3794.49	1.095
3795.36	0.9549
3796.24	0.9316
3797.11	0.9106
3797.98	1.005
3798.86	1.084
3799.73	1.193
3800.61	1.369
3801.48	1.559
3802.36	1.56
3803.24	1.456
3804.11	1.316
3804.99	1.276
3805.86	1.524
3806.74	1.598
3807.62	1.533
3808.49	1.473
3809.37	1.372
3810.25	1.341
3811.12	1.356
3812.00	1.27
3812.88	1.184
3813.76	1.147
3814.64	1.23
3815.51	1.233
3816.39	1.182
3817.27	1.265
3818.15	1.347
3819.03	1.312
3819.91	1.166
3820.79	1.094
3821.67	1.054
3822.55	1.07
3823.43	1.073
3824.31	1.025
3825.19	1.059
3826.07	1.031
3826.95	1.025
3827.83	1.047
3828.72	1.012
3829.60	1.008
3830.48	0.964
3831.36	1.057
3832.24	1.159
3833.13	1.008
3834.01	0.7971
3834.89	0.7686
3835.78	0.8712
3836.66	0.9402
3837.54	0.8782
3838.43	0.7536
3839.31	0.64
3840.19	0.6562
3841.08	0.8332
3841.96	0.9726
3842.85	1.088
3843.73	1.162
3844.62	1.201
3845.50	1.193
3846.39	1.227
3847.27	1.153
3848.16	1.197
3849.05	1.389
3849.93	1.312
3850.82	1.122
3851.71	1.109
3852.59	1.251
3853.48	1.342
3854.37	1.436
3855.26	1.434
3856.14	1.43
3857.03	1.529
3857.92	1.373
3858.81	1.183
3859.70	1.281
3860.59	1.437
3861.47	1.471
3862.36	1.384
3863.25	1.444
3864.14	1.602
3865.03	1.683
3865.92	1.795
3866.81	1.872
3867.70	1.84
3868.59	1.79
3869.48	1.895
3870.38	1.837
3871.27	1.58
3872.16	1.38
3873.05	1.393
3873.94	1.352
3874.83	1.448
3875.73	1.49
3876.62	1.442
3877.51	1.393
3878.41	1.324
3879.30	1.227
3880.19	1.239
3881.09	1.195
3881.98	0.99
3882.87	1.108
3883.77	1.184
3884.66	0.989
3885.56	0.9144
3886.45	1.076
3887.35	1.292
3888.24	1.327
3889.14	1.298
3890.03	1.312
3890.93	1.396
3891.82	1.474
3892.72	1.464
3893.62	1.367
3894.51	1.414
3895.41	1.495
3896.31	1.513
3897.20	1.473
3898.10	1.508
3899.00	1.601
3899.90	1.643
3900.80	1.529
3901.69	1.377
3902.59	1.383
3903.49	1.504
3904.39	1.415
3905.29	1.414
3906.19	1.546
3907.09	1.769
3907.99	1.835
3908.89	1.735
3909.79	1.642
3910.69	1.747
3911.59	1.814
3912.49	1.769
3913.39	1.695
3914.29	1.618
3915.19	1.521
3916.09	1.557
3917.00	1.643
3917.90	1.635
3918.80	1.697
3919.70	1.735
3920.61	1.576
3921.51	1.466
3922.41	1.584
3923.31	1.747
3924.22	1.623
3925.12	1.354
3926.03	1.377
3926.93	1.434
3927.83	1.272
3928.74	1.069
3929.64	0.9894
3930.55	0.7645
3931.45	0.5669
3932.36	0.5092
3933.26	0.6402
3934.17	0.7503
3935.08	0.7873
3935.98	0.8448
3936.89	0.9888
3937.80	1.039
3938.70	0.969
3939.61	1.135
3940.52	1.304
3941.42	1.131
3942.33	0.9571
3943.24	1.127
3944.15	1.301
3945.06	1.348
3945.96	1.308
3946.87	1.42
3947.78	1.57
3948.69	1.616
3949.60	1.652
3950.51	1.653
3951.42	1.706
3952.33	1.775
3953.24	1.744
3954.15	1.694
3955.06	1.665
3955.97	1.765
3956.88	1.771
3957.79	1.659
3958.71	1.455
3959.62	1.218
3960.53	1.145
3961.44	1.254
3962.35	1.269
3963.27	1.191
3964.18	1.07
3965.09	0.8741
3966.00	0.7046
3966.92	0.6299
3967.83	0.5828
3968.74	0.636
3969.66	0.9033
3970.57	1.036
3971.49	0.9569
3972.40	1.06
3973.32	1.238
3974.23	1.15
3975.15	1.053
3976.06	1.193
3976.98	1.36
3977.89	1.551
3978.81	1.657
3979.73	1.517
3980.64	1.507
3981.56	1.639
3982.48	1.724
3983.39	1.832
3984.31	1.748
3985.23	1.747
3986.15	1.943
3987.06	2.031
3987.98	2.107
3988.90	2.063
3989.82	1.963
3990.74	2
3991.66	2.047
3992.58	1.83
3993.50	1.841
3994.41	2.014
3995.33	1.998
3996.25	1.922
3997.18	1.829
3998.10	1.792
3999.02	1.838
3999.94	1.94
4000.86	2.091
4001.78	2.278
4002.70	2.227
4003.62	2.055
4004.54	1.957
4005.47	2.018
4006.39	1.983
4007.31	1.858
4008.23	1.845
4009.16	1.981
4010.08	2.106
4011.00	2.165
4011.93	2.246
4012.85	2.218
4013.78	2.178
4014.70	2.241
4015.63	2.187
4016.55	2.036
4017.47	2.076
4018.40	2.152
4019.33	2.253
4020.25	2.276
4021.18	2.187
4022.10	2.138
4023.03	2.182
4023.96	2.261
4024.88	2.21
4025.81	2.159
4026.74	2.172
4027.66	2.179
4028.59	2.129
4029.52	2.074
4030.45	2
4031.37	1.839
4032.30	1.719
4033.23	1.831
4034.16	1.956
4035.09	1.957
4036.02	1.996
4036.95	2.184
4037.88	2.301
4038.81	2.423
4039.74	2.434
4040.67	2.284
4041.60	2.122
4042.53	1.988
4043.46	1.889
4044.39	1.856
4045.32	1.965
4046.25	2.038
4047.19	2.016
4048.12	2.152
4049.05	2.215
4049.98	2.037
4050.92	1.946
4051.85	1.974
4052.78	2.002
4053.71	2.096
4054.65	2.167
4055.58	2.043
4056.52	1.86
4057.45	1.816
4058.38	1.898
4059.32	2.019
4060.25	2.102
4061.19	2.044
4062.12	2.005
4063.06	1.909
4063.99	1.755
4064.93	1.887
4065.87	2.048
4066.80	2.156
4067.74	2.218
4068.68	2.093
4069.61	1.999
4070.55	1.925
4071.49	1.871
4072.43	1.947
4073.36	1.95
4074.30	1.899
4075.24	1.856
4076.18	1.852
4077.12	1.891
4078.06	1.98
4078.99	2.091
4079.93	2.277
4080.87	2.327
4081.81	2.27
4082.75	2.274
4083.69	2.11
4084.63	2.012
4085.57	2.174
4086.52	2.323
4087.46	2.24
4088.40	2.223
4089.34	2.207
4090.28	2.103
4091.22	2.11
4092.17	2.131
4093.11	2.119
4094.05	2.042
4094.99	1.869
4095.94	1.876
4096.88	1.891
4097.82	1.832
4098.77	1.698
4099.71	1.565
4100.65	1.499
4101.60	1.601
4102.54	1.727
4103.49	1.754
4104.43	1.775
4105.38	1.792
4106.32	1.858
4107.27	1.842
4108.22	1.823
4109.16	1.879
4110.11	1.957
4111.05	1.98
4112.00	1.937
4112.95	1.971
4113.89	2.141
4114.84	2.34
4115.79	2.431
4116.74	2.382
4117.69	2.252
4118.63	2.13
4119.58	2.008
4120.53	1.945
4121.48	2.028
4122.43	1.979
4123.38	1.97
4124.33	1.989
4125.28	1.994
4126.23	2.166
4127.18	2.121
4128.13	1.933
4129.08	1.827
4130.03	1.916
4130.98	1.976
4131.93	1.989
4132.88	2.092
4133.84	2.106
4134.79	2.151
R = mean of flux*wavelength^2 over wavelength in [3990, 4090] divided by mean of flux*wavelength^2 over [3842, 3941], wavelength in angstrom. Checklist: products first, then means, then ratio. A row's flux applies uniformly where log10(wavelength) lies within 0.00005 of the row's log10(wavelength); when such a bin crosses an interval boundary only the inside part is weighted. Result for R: 1.62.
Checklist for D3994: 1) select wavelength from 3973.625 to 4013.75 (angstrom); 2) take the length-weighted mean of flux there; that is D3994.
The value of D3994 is 1.86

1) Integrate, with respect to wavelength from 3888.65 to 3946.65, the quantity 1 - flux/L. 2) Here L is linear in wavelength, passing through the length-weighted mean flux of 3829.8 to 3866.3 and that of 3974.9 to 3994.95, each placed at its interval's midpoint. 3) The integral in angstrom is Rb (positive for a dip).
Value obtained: 3.73 angstrom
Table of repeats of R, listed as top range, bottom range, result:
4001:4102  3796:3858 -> 1.97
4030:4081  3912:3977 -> 1.68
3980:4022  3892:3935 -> 1.46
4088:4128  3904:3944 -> 1.62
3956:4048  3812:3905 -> 1.53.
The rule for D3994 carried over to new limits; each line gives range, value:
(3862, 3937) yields 1.41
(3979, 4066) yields 2.02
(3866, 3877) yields 1.62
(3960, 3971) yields 0.943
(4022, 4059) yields 2.06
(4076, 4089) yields 2.15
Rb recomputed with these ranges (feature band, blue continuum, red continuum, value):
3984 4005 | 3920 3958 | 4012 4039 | -1.65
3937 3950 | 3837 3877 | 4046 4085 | 2.86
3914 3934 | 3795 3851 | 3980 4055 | 3.42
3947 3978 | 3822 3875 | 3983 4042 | 8.82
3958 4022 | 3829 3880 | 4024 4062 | 5.40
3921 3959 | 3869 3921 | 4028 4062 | 7.98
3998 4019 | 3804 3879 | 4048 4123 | -3.55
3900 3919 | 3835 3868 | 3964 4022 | -2.10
